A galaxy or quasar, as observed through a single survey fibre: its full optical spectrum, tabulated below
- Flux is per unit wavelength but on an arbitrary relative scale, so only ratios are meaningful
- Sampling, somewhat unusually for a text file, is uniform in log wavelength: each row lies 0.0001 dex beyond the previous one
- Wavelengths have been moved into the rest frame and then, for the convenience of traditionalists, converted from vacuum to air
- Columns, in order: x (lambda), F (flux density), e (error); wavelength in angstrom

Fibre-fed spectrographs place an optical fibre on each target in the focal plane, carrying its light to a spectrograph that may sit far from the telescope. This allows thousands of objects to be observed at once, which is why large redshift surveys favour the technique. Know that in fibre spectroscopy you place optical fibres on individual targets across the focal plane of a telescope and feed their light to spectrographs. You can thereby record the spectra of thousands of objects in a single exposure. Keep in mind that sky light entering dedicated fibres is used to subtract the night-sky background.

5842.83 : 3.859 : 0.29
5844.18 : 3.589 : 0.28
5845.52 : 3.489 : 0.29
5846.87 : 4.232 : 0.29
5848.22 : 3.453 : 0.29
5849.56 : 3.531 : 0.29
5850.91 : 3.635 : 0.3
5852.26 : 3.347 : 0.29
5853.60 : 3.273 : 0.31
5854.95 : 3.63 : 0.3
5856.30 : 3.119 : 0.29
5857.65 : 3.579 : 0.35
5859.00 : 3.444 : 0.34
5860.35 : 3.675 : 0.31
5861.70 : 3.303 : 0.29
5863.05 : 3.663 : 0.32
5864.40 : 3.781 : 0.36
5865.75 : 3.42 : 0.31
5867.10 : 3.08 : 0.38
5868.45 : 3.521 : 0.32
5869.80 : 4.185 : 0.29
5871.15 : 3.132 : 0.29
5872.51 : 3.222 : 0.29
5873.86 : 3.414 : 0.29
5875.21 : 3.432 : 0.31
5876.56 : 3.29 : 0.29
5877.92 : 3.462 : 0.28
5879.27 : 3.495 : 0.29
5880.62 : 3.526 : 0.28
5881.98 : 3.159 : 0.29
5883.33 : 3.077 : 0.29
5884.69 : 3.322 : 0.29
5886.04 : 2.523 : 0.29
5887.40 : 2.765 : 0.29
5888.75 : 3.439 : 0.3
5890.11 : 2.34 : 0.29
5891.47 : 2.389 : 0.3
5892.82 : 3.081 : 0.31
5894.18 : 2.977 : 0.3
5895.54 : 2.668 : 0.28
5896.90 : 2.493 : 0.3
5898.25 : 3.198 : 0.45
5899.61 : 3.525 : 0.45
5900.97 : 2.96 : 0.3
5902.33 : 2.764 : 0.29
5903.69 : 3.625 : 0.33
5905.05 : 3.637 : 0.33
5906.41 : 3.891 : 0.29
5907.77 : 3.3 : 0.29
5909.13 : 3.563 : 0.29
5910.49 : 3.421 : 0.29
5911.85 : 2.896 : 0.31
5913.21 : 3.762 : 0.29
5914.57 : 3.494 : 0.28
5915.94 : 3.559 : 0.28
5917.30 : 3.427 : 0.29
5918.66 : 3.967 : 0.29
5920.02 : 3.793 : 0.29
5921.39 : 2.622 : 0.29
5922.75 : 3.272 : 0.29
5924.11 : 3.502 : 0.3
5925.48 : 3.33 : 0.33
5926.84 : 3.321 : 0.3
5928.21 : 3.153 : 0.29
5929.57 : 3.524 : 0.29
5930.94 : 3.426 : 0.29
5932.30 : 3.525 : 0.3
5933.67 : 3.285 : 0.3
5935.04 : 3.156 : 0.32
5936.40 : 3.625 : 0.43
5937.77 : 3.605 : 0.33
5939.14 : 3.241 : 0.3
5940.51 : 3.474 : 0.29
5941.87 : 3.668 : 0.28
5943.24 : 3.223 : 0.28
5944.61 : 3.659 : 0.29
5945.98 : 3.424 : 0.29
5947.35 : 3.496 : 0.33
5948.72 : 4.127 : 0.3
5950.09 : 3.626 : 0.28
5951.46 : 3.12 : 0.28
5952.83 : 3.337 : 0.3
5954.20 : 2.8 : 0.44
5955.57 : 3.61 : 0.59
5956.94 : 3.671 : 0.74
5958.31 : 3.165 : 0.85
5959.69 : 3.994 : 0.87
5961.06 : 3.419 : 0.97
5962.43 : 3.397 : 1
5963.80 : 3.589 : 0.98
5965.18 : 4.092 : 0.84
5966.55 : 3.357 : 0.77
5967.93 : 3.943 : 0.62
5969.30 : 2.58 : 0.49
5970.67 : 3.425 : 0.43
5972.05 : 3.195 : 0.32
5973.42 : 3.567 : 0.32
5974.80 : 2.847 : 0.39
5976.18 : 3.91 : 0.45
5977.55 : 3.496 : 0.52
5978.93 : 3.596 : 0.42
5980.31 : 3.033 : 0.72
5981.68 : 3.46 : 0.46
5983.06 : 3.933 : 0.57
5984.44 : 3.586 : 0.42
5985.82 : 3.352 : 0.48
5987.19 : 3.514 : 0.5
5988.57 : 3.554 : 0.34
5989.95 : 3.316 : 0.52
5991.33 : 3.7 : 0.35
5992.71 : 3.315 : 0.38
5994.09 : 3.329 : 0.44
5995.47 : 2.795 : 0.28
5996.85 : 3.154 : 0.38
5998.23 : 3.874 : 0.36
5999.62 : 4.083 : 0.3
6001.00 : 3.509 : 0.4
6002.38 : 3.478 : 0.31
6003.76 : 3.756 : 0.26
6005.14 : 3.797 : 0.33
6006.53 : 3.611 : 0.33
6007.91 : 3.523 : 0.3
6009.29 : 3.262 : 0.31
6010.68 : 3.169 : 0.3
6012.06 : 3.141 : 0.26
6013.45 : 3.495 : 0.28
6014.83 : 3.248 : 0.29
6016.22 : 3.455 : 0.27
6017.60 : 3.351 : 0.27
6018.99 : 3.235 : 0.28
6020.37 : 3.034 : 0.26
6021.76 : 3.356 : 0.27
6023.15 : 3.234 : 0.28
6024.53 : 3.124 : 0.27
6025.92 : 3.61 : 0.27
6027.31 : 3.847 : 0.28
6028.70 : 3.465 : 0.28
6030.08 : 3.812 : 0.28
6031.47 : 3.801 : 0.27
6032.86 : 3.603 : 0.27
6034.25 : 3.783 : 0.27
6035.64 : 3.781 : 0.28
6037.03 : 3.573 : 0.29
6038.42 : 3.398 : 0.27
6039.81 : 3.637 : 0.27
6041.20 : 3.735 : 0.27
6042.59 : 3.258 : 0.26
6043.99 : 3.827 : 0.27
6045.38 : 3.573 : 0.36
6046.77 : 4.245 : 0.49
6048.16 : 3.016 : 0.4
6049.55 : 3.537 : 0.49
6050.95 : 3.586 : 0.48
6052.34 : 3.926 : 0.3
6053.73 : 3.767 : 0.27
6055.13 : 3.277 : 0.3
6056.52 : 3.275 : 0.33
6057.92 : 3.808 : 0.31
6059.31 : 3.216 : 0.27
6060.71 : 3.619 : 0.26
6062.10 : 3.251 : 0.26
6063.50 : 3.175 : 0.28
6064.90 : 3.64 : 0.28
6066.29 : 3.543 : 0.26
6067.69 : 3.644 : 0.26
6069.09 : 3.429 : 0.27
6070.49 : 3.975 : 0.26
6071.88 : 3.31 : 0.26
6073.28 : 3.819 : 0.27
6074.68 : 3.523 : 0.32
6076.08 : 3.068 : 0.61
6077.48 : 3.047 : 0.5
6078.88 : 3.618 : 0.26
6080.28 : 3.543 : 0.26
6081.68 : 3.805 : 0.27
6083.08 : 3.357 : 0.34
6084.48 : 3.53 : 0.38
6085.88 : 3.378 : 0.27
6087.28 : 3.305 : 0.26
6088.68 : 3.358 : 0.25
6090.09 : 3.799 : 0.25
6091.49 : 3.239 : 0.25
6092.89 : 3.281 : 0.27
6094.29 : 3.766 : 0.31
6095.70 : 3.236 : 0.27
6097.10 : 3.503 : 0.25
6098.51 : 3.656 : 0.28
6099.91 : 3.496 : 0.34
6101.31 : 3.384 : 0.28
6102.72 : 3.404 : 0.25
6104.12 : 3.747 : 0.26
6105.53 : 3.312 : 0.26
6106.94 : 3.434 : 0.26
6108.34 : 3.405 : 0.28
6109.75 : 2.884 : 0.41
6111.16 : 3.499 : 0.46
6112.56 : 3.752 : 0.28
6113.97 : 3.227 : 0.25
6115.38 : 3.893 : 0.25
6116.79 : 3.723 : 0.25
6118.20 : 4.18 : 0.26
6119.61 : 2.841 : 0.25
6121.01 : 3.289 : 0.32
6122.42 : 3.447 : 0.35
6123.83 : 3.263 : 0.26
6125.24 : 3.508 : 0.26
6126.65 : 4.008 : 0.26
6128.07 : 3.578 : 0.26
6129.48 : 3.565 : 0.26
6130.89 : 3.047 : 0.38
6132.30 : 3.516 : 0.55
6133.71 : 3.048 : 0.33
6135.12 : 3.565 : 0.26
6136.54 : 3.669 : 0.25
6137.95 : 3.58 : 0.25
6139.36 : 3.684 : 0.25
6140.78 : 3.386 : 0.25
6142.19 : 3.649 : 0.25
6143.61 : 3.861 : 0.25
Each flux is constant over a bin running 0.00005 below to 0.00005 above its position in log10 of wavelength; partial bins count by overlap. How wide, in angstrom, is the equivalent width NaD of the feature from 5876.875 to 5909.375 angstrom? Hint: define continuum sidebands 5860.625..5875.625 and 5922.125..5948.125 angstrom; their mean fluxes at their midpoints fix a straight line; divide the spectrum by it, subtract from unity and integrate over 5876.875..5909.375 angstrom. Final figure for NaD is 3.06 angstrom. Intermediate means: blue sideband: 3.48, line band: 3.13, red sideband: 3.42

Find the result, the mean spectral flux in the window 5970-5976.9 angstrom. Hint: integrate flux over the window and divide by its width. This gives 3.39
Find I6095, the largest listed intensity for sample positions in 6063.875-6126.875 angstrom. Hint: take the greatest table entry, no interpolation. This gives 4.18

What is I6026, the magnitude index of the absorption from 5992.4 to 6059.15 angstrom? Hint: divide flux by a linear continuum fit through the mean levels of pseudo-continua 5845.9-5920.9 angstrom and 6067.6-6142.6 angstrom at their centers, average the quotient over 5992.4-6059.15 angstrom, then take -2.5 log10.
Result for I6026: -0.024 mag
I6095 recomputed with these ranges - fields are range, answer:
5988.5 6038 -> 4.083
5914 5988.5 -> 4.127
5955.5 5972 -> 4.092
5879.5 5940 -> 3.967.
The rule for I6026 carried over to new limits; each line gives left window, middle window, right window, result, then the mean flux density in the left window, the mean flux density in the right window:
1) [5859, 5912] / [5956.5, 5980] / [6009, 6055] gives -0.02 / 3.25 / 3.51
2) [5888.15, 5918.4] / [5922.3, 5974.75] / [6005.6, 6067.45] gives -0.04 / 3.21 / 3.5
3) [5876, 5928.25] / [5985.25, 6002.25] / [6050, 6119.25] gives -0.03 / 3.23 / 3.5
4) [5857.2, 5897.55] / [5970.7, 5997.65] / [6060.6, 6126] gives -0.02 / 3.23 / 3.47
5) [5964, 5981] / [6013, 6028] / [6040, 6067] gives 0.04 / 3.42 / 3.54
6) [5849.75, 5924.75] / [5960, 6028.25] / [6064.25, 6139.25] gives -0.01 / 3.31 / 3.49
